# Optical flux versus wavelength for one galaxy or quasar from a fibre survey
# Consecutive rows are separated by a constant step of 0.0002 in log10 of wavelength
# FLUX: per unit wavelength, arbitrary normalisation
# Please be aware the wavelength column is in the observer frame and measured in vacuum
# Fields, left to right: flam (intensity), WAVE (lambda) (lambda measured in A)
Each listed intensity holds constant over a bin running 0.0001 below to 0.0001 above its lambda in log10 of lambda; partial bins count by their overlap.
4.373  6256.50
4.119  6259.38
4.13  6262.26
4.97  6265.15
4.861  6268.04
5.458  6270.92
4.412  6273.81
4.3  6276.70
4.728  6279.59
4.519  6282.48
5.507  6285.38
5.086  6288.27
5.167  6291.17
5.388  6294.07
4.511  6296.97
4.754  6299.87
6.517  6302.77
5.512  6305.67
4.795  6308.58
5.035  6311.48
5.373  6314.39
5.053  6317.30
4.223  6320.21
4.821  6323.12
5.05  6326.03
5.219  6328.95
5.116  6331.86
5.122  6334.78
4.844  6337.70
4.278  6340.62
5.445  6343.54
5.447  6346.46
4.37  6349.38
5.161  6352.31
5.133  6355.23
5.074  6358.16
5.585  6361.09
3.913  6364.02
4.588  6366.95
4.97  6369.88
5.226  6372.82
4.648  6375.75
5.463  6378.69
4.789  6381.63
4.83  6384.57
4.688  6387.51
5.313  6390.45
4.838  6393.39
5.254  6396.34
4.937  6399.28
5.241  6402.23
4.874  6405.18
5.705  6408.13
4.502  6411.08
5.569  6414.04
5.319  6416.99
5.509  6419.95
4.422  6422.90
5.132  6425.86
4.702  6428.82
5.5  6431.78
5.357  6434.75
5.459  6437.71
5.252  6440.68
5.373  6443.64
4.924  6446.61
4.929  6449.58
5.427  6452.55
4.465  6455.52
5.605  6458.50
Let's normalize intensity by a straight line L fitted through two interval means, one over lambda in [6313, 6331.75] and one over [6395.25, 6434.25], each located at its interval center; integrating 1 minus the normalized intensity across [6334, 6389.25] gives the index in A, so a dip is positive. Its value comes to 1.2 A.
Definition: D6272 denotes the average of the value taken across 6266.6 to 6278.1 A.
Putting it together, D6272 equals 4.76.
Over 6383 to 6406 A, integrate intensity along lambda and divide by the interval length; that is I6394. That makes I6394 5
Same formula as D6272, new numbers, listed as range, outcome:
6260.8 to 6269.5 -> 4.66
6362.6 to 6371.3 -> 4.49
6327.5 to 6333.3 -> 5.17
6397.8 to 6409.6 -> 5.19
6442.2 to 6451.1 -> 5.07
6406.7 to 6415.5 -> 5.25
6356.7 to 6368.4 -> 4.79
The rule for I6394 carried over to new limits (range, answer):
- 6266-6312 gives 5.03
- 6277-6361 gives 5.04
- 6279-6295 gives 5.07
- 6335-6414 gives 4.98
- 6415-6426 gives 5.12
